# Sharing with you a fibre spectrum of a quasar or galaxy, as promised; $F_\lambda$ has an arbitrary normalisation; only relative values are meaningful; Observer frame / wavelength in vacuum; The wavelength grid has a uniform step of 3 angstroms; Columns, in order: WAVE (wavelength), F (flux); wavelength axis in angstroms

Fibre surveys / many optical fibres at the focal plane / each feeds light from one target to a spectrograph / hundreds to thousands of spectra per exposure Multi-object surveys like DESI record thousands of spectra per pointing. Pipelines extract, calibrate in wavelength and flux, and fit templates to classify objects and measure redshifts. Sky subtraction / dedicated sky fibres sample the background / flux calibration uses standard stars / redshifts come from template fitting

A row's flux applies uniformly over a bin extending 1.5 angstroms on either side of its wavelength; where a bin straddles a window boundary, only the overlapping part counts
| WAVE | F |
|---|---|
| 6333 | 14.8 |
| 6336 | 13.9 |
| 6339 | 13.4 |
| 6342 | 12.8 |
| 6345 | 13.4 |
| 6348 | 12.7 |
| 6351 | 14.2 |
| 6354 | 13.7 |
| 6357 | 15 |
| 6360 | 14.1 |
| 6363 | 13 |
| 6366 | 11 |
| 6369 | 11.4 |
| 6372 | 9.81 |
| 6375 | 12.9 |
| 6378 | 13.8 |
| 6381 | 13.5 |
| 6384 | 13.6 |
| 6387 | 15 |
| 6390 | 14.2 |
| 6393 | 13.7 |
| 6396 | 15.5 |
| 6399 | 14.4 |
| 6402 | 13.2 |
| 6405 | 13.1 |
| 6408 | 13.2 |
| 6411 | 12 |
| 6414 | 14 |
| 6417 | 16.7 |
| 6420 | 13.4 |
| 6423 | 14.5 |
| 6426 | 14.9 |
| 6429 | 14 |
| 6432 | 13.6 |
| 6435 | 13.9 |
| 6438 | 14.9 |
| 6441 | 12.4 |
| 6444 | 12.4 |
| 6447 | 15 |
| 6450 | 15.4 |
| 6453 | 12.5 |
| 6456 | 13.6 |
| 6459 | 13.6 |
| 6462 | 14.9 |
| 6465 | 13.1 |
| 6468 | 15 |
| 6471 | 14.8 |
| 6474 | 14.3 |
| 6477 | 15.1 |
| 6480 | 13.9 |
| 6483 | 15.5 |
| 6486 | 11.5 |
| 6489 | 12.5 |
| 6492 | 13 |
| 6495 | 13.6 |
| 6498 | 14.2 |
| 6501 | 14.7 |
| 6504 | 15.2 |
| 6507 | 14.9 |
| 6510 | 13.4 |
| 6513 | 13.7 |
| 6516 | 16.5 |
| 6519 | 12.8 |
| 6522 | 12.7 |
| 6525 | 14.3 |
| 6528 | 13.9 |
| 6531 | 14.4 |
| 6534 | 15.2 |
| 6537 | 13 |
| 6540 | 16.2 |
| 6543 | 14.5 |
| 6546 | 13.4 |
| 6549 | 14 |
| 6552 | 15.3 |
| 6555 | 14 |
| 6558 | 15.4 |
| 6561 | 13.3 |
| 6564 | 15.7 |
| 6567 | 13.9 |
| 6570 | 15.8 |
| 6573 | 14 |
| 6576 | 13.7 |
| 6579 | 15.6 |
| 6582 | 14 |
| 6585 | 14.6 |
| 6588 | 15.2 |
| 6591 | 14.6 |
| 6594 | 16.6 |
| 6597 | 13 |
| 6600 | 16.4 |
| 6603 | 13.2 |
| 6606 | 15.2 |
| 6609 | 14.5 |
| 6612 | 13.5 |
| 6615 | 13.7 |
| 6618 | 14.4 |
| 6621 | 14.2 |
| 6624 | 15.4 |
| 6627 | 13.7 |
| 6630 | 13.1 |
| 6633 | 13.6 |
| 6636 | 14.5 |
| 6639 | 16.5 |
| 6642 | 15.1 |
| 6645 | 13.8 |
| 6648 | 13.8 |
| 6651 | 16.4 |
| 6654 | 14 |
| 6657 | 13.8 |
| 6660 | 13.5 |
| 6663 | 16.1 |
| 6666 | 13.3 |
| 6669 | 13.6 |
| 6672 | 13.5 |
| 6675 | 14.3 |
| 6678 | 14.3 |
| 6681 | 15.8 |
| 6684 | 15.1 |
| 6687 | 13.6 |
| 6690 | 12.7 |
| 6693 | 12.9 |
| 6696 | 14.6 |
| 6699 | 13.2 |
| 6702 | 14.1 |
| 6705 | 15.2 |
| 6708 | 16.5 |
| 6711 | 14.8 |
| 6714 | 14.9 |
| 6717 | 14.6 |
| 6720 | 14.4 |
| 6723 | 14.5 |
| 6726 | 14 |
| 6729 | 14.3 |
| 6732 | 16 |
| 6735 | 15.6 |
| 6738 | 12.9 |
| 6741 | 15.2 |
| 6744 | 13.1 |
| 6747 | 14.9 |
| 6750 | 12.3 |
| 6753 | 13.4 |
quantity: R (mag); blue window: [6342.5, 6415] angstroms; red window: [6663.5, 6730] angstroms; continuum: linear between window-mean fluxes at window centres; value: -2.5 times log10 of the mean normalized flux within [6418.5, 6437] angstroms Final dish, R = -0.05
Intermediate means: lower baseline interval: 13.3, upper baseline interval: 14.3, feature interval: 14.1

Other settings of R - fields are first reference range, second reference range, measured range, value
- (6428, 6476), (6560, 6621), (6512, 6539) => 0.01 mag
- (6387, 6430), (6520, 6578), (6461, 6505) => 0.01 mag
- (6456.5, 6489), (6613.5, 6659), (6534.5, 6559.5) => -0.02 mag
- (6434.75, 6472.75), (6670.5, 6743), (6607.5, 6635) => 0.02 mag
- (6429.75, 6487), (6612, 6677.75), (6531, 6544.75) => -0.04 mag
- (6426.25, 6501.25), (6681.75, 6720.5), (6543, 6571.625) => -0.03 mag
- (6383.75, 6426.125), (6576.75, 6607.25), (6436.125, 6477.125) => 0.02 mag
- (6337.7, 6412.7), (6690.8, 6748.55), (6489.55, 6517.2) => -0.04 mag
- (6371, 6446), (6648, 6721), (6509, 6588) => -0.02 mag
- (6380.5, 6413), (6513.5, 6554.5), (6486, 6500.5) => 0.07 mag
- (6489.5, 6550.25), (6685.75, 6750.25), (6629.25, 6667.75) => -0.01 mag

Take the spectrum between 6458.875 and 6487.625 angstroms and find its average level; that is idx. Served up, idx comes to 14.2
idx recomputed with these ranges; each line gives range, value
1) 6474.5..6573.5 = 14.2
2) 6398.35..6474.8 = 13.9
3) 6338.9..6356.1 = 13.4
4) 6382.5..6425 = 14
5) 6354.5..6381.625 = 12.7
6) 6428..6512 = 14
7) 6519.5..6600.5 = 14.5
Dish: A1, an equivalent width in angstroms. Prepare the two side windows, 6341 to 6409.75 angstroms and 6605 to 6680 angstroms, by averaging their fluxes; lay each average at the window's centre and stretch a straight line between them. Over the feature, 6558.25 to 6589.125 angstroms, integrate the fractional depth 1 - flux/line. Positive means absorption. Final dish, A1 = -1.2 angstroms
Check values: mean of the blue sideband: 13.4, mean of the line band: 14.6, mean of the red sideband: 14.3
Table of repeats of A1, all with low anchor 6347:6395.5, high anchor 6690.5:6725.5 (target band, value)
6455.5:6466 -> -0.20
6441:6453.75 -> -0.18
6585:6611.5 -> -1.33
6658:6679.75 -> 0.33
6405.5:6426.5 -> -0.91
